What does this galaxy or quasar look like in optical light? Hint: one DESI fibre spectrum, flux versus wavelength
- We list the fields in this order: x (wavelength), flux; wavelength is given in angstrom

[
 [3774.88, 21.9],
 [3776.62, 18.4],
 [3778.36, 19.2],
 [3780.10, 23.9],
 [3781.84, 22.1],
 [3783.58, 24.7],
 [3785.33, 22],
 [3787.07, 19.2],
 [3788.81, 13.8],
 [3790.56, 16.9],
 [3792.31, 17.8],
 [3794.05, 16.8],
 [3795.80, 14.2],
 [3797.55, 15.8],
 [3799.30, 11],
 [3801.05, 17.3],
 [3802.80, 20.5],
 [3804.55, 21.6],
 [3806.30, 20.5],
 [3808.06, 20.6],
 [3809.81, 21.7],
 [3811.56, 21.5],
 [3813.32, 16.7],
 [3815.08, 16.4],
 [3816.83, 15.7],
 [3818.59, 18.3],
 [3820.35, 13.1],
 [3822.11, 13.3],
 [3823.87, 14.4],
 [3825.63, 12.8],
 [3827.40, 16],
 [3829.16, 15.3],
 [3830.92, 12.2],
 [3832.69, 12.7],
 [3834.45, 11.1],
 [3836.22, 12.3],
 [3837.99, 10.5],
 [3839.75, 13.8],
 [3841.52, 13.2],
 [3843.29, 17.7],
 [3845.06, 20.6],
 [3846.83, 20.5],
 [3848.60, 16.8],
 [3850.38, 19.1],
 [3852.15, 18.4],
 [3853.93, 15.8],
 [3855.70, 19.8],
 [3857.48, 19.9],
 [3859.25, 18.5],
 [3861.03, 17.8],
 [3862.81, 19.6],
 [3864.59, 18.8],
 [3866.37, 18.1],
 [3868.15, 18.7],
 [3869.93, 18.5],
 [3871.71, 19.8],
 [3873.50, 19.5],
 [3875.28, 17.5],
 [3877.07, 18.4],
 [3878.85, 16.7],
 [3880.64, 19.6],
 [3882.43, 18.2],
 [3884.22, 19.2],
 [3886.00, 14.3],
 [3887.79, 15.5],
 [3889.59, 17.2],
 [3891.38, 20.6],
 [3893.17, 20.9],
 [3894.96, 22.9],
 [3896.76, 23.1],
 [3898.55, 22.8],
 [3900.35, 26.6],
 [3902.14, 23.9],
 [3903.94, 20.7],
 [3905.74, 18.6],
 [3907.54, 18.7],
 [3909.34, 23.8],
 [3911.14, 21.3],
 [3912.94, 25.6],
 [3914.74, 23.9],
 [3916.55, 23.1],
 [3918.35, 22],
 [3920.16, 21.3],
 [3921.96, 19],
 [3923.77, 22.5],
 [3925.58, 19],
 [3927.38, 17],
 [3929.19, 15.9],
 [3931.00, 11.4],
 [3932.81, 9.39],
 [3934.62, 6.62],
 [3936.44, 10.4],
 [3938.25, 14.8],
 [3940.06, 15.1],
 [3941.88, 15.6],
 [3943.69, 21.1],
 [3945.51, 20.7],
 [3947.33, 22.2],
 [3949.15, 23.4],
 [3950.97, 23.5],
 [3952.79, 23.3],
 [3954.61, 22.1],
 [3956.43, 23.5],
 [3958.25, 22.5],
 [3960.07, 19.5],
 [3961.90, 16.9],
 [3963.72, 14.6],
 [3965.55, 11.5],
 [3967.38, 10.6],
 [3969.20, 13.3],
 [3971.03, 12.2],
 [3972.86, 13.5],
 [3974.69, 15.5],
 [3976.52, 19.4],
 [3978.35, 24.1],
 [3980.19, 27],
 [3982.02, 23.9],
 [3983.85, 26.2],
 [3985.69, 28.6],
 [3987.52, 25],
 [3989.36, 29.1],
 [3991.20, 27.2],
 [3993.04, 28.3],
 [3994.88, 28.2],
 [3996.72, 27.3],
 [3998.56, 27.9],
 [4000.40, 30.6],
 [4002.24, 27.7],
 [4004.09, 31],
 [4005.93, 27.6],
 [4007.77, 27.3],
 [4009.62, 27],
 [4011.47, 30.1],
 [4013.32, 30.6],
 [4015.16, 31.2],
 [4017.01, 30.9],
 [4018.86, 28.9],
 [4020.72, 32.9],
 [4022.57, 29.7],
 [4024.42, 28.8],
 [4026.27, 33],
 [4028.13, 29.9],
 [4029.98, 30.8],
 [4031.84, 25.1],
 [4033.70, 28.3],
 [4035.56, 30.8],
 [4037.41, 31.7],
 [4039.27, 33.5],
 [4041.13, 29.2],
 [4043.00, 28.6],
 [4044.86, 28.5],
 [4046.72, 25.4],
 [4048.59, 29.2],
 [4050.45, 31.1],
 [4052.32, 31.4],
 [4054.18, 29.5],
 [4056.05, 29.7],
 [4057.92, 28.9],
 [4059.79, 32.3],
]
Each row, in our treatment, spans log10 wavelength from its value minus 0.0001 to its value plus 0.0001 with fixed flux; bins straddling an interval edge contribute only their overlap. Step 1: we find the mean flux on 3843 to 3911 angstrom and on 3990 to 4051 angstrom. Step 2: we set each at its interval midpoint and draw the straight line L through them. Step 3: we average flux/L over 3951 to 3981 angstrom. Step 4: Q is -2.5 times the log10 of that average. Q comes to 0.366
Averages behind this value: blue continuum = 19.4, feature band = 18.2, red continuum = 29.3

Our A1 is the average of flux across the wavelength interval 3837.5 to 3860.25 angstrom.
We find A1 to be 17.4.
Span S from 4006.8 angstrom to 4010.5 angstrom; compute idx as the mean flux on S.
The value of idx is 27.2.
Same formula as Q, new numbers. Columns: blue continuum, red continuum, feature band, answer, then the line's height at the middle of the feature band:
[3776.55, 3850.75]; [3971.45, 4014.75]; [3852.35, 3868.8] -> 0.05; 19.4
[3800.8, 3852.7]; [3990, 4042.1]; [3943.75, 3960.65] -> 0.13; 25.1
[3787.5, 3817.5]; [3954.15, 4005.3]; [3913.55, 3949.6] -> 0.19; 21.1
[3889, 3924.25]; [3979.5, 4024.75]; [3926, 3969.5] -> 0.41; 24.8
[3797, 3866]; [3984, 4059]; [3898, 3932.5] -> 0.07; 22.2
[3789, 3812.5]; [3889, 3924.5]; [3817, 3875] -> 0.20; 19.7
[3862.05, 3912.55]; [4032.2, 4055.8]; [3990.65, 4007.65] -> -0.06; 26.8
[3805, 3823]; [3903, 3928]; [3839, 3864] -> 0.07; 19.1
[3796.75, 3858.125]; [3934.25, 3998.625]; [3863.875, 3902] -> -0.08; 18.1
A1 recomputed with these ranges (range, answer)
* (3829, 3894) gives 17.2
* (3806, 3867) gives 16.6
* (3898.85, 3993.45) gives 19.9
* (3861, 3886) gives 18.5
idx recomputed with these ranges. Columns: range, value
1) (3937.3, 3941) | 14.9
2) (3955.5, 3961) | 21.8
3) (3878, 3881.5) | 18.1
